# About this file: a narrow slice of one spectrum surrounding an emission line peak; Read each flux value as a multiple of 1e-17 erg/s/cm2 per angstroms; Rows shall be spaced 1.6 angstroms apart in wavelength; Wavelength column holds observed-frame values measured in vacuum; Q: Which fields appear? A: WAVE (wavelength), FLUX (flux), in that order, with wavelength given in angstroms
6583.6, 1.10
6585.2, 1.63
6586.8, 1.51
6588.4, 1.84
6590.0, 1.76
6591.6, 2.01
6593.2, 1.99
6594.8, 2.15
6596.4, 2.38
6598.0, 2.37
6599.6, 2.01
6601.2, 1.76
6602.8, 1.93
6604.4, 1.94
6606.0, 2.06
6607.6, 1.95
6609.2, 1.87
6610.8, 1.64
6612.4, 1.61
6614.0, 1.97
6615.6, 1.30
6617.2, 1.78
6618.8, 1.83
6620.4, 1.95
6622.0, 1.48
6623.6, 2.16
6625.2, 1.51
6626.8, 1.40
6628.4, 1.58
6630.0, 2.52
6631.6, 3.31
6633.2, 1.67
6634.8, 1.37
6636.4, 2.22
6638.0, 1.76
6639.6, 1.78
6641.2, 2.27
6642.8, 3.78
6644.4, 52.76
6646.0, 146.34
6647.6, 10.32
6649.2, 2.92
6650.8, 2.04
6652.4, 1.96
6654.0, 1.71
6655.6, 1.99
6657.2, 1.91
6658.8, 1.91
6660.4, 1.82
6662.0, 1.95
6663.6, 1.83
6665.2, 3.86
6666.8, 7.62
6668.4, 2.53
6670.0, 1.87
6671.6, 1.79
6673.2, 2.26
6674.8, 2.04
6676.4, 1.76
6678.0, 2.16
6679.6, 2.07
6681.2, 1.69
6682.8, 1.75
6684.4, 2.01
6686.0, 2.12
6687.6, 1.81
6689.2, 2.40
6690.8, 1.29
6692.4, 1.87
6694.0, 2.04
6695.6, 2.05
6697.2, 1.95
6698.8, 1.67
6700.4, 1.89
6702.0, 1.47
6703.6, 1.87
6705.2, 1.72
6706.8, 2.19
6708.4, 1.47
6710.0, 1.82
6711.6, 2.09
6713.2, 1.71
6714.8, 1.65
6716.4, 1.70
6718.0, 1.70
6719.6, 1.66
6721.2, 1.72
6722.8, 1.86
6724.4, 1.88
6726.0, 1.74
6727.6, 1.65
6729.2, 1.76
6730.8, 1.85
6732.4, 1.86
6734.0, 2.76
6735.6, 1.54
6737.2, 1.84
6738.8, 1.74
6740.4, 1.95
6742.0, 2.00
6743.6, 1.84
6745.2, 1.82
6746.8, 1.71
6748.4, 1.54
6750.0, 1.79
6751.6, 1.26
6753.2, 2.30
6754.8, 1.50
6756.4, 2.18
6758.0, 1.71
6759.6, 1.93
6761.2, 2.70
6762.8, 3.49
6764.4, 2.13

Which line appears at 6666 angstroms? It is [N II] 6583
